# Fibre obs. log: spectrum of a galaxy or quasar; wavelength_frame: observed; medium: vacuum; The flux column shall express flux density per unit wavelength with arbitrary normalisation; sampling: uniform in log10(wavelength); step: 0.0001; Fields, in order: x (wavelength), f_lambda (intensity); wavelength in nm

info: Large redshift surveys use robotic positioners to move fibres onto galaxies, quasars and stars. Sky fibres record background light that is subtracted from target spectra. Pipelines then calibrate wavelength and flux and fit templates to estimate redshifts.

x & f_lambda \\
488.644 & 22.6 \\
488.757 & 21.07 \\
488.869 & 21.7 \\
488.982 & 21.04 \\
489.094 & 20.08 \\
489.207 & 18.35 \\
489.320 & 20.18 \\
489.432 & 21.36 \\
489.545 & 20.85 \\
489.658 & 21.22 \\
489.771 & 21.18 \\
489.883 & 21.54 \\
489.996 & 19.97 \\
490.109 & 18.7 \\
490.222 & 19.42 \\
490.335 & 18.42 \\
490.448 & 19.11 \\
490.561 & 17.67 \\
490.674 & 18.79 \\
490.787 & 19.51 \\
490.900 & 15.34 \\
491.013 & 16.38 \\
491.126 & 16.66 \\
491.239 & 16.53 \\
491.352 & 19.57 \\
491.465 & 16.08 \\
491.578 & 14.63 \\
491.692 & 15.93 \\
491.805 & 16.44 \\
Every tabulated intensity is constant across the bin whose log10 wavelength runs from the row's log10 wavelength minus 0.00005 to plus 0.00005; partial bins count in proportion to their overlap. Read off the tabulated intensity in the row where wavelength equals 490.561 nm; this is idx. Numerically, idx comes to 17.67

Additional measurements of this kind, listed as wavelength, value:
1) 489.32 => 20.18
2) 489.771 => 21.18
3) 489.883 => 21.54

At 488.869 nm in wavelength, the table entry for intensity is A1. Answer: 21.7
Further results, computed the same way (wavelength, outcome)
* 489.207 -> 18.35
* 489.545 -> 20.85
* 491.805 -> 16.44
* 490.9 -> 15.34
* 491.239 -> 16.53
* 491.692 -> 15.93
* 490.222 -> 19.42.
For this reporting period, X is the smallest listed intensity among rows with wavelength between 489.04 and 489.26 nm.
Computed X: 18.35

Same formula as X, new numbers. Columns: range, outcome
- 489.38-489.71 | 20.85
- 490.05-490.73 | 17.67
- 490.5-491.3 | 15.34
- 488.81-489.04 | 21.04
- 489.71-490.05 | 19.97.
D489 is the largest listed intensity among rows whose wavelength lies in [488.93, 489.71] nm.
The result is 21.36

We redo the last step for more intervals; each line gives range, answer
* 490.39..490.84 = 19.51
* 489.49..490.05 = 21.54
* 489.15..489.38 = 20.18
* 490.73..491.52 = 19.57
